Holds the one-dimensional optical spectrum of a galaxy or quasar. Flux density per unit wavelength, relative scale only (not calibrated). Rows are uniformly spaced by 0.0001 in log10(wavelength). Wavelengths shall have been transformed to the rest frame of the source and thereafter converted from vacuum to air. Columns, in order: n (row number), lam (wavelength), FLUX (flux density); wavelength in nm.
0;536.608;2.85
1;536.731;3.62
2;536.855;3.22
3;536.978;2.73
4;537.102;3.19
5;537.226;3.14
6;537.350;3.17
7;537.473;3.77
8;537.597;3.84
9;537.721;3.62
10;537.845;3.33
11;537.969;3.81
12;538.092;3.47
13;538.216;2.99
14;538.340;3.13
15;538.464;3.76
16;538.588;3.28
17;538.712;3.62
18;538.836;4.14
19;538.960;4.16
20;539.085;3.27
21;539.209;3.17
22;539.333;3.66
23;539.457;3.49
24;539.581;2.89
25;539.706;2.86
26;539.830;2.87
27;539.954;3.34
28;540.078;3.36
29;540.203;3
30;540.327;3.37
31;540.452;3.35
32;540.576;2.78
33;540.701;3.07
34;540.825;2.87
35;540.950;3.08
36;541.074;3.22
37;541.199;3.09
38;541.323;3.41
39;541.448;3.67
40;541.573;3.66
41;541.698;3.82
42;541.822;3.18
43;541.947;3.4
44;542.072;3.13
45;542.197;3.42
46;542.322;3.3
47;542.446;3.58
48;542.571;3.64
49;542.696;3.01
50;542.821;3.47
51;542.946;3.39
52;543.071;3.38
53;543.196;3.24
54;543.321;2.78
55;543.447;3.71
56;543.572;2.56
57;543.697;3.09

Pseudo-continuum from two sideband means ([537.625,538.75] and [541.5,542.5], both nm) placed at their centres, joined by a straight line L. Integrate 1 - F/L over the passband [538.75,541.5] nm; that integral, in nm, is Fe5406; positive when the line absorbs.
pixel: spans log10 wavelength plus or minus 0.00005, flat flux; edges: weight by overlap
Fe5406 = 0.13 nm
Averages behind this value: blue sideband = 3.45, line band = 3.28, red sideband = 3.44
